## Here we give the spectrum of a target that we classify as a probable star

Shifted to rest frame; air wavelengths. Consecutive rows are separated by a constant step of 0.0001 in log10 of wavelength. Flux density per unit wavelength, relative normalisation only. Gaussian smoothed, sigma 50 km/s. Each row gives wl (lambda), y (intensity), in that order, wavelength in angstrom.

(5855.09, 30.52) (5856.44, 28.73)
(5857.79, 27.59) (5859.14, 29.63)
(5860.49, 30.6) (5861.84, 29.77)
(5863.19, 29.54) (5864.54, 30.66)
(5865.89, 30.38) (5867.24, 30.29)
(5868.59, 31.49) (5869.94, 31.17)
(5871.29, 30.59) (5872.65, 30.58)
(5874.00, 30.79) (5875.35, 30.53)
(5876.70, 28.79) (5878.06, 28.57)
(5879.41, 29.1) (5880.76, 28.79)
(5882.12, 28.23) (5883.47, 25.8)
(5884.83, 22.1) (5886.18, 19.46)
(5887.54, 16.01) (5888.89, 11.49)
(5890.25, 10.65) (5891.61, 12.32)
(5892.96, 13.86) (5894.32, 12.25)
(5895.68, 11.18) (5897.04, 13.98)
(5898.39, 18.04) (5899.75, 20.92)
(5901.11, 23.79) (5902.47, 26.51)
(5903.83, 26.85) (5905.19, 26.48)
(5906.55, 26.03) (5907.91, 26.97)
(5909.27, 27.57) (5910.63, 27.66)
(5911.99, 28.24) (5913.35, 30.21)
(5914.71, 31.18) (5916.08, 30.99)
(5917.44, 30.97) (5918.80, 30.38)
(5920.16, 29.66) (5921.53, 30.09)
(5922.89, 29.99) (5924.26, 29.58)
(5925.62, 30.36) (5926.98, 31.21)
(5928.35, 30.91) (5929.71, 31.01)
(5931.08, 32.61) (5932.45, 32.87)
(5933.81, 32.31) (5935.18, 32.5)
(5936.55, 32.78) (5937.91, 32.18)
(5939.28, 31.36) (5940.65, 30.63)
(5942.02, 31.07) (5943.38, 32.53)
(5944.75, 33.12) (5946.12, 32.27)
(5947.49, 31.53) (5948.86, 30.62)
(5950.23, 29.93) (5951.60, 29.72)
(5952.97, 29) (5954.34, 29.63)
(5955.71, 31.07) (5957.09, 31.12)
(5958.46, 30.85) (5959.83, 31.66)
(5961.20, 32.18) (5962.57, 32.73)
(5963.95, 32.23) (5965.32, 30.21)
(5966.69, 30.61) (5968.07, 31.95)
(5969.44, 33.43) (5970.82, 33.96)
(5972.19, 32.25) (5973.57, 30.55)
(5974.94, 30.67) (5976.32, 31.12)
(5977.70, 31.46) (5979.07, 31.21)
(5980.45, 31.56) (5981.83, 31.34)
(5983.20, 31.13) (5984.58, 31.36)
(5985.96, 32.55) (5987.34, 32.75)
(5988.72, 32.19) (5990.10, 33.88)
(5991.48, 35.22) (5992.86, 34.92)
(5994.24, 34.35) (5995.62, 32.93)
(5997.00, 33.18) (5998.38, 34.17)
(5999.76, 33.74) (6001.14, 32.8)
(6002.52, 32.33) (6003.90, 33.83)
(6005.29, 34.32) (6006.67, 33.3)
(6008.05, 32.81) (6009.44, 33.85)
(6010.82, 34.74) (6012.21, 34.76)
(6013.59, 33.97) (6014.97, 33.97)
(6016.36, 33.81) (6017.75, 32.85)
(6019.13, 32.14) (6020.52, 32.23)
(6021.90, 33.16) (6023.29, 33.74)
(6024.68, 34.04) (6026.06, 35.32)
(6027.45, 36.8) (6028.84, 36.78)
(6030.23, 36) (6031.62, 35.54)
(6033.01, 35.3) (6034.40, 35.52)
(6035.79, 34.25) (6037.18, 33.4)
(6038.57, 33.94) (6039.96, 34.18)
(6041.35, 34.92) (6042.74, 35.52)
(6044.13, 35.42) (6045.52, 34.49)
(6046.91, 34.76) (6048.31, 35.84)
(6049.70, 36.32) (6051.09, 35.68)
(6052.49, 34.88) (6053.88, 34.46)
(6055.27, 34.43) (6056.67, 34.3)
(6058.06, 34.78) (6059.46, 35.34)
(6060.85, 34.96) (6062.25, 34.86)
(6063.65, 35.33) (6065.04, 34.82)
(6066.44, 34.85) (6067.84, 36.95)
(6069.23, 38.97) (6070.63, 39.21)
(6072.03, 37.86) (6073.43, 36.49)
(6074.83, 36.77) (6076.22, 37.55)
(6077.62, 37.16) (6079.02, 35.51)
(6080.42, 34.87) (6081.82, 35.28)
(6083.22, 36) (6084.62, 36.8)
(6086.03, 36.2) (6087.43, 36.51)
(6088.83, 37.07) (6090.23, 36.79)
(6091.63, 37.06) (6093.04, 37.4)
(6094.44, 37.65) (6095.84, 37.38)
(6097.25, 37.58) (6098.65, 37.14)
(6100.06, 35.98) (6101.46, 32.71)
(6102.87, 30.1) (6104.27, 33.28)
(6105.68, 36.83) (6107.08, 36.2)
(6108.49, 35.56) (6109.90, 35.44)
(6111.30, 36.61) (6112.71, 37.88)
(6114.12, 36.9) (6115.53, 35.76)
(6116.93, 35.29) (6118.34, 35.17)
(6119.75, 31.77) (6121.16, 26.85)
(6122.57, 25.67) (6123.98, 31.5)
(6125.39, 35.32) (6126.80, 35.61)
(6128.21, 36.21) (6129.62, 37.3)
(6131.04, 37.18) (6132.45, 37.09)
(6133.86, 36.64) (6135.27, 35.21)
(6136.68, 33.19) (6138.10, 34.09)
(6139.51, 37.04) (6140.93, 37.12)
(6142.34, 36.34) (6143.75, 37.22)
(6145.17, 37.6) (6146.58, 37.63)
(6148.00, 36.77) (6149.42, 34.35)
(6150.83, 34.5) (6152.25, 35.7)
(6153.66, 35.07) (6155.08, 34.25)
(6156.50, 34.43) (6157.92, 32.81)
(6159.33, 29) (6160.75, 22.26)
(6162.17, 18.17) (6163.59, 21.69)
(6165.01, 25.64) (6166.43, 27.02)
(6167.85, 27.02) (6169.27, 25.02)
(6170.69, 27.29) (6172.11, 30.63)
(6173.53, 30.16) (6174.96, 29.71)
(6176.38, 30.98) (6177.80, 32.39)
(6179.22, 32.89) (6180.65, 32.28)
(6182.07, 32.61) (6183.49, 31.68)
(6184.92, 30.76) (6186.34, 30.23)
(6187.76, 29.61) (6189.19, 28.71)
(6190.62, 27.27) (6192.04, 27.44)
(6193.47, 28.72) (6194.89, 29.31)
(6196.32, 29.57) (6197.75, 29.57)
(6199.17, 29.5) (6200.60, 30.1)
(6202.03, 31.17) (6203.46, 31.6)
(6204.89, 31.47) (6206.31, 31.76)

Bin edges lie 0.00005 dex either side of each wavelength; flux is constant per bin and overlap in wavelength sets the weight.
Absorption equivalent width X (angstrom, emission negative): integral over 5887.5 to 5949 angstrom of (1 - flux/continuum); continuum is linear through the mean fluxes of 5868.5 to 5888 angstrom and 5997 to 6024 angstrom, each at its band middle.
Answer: 5.7 angstrom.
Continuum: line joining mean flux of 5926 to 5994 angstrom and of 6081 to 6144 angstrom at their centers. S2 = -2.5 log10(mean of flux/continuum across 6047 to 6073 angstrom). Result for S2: -0.05 mag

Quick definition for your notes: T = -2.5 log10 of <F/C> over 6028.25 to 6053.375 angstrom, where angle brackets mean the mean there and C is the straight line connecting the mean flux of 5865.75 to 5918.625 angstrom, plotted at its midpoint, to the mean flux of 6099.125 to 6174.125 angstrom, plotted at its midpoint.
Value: -0.180 mag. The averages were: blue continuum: 24.6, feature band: 35.1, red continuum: 33.1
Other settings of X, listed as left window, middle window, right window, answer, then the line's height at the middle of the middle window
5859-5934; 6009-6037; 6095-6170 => -3.9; 30.2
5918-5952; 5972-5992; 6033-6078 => 0.6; 32.9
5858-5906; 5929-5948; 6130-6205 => -4.7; 25.7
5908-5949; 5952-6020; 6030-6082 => 1.0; 33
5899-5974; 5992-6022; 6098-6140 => -1.5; 32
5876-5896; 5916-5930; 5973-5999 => -3.3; 24.7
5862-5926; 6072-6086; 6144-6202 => -3.7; 28.7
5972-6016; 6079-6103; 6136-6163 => -2.1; 33.3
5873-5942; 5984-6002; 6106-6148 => -2.2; 29.7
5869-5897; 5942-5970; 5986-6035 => -2.2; 29.1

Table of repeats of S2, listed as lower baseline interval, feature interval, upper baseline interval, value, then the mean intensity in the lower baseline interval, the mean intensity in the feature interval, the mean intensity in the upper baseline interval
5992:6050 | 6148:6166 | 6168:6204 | 0.023 mag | 34.3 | 30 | 29.9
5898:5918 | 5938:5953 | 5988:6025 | -0.063 mag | 26.9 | 31.2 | 33.6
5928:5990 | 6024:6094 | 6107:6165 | -0.093 mag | 31.6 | 35.8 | 33.8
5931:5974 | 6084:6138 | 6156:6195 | -0.191 mag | 31.6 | 35.3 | 28.7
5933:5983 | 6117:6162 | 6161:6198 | -0.169 mag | 31.5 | 34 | 28.6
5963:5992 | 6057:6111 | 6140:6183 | -0.144 mag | 32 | 36.1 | 31.3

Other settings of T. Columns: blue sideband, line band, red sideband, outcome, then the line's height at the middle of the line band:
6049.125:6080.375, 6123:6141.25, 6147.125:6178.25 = -0.12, 31.7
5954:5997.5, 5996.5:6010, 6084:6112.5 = -0.02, 33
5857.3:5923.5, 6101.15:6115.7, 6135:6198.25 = -0.18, 30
